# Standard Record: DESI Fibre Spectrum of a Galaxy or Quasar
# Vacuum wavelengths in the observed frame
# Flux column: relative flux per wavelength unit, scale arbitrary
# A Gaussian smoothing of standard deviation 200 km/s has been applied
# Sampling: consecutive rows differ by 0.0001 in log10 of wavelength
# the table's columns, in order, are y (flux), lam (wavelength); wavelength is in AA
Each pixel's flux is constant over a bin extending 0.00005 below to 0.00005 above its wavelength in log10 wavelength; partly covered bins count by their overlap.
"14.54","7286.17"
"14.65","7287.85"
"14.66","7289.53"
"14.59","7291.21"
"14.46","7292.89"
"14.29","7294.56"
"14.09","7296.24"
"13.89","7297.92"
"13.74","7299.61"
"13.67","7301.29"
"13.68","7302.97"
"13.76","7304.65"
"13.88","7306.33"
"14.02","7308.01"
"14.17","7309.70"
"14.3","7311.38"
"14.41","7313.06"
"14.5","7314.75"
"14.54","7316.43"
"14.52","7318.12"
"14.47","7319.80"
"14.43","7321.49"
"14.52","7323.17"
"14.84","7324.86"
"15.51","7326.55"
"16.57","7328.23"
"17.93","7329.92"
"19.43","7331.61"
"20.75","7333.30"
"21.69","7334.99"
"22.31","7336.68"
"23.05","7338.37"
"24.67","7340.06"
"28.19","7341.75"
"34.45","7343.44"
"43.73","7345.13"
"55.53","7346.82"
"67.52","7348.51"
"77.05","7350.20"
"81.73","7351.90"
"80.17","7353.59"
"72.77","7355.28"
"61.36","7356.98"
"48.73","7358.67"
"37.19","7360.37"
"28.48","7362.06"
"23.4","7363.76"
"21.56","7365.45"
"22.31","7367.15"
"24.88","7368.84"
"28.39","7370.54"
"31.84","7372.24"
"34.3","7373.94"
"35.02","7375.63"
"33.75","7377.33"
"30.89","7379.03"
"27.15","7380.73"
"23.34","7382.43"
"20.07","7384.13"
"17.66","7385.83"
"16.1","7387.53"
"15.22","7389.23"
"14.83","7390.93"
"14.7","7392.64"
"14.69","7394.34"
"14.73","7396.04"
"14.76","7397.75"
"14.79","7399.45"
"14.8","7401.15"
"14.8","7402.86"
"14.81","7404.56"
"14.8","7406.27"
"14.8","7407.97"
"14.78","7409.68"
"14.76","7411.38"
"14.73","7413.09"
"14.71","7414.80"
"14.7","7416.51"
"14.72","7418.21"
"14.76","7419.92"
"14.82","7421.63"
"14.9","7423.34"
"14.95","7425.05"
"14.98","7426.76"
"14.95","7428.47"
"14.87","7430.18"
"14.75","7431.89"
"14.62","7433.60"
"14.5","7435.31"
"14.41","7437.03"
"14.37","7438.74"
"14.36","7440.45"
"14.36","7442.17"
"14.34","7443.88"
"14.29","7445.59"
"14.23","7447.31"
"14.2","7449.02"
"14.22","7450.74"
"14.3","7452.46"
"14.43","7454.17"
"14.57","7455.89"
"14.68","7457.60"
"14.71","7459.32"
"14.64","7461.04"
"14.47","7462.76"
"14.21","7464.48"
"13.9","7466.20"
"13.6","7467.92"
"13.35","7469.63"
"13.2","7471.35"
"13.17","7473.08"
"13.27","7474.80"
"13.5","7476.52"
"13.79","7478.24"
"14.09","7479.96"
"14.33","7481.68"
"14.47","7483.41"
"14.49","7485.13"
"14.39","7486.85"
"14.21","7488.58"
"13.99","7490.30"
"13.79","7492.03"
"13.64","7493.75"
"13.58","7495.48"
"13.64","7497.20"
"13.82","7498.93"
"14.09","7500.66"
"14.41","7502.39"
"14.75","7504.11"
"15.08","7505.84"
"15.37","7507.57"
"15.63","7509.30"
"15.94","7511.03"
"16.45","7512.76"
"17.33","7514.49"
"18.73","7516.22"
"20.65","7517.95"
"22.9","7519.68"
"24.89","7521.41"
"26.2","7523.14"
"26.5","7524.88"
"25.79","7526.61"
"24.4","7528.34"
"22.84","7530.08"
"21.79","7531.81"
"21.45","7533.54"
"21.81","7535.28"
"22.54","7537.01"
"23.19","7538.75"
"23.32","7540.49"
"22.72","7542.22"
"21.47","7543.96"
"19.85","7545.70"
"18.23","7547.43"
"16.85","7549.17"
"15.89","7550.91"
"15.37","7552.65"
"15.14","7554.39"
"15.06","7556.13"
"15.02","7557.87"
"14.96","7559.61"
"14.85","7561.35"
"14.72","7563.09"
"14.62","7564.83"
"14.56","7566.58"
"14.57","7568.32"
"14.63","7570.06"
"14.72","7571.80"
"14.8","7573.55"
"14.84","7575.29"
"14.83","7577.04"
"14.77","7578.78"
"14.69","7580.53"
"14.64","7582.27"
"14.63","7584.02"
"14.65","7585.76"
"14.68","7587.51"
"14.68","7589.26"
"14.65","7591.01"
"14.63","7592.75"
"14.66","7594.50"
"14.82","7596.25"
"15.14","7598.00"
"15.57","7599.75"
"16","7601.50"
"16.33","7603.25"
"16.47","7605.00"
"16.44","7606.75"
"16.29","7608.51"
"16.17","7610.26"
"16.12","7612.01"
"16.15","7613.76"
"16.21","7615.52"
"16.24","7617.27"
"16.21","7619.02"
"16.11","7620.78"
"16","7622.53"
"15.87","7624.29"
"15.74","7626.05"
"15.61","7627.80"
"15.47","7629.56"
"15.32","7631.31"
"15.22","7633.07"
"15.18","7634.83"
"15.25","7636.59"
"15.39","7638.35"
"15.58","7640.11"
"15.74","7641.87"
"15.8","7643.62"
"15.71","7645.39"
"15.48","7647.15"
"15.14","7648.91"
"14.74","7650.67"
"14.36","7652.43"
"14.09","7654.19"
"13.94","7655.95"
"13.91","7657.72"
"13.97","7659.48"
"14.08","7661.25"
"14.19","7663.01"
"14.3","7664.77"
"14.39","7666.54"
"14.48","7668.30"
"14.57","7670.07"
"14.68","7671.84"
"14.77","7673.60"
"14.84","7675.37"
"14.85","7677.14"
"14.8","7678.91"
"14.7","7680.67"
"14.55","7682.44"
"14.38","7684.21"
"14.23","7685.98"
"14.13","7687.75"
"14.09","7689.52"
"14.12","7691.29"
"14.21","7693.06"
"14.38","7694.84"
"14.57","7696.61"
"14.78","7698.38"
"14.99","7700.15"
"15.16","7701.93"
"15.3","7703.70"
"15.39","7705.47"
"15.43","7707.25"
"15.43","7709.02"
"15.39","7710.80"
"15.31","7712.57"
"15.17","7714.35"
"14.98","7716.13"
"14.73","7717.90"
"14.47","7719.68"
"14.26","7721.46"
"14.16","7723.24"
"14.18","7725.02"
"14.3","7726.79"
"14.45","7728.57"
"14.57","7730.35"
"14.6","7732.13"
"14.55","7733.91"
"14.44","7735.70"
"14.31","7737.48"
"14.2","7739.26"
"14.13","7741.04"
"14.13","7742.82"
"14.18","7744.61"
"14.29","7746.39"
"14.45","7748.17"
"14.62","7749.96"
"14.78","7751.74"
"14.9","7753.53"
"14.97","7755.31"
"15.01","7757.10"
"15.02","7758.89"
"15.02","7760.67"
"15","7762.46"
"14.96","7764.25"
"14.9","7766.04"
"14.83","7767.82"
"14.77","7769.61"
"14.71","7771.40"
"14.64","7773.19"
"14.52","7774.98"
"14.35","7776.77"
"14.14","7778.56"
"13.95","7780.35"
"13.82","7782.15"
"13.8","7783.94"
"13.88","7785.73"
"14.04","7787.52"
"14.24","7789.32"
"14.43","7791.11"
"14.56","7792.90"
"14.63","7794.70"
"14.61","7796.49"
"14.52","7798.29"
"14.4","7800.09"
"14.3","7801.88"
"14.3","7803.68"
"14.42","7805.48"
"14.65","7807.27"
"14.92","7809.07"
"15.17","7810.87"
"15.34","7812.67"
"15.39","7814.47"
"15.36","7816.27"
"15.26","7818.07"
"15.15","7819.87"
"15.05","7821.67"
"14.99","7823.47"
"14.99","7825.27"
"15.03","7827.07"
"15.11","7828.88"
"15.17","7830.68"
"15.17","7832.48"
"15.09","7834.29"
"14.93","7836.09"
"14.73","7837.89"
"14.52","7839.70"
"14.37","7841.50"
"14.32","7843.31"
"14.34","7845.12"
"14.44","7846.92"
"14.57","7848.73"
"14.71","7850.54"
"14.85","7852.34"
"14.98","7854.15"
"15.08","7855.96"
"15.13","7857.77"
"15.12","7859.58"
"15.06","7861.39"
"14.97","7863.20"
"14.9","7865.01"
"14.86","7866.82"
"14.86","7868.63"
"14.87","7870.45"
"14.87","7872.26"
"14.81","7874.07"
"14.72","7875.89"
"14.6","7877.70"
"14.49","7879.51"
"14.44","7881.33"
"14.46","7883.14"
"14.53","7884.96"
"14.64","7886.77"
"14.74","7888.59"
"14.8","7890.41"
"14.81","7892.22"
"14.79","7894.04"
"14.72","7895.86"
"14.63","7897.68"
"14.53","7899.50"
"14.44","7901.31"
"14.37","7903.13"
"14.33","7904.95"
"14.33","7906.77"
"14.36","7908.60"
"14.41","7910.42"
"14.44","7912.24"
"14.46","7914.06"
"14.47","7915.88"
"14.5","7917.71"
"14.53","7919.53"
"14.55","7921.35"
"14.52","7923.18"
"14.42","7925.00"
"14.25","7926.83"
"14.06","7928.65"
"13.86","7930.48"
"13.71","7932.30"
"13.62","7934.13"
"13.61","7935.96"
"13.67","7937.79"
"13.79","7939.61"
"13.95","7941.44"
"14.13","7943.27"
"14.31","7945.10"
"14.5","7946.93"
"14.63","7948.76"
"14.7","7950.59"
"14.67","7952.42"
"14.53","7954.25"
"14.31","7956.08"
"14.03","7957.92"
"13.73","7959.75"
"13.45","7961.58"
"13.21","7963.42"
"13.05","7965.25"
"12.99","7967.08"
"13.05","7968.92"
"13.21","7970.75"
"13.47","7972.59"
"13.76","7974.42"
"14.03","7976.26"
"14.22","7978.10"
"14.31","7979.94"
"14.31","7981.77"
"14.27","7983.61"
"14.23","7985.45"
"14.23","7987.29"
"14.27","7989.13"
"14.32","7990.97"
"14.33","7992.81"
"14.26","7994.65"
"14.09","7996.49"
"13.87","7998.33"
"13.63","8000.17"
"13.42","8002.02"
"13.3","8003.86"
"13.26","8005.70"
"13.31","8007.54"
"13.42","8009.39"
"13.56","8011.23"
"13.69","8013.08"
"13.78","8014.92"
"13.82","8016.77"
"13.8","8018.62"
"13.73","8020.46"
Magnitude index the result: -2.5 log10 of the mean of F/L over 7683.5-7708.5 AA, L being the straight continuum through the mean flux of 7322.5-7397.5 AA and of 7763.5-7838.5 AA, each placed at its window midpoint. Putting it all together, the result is 0.26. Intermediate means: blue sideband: 31.6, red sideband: 14.7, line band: 14.7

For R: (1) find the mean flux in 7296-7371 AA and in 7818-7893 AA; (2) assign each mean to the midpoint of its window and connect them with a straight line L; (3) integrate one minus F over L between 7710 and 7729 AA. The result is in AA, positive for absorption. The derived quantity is 3.8 AA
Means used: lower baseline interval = 28.5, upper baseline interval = 14.8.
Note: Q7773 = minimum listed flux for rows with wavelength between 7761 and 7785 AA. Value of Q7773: 13.8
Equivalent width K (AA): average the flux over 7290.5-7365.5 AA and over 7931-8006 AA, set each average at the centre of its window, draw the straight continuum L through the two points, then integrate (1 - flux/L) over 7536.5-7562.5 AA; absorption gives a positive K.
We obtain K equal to 5.4 AA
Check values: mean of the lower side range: 27.7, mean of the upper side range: 13.9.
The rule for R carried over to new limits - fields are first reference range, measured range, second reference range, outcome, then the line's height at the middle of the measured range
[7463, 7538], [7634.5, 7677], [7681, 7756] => 1.46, 15.3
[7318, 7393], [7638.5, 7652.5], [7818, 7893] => 4.14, 21.8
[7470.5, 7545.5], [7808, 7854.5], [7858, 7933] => 0.60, 15.1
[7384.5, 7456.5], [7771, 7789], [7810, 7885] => 0.84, 14.9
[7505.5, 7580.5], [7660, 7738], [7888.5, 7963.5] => 9.93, 16.8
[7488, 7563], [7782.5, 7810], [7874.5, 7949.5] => 2.09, 15.6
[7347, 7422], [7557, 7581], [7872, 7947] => 8.95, 23.5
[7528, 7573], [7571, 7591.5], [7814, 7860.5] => 3.55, 17.8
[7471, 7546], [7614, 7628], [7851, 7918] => 0.74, 16.9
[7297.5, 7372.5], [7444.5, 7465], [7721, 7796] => 8.56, 24.8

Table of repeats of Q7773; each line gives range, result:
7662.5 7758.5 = 14.09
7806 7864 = 14.32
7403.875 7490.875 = 13.17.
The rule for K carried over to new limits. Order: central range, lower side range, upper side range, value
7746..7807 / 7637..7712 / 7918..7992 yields -0.19 AA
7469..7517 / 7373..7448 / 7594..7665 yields 5.68 AA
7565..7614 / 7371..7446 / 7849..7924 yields 3.89 AA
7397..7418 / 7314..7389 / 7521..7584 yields 9.87 AA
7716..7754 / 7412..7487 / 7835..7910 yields 0.39 AA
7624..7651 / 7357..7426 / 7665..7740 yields 0.95 AA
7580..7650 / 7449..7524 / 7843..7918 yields -1.94 AA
